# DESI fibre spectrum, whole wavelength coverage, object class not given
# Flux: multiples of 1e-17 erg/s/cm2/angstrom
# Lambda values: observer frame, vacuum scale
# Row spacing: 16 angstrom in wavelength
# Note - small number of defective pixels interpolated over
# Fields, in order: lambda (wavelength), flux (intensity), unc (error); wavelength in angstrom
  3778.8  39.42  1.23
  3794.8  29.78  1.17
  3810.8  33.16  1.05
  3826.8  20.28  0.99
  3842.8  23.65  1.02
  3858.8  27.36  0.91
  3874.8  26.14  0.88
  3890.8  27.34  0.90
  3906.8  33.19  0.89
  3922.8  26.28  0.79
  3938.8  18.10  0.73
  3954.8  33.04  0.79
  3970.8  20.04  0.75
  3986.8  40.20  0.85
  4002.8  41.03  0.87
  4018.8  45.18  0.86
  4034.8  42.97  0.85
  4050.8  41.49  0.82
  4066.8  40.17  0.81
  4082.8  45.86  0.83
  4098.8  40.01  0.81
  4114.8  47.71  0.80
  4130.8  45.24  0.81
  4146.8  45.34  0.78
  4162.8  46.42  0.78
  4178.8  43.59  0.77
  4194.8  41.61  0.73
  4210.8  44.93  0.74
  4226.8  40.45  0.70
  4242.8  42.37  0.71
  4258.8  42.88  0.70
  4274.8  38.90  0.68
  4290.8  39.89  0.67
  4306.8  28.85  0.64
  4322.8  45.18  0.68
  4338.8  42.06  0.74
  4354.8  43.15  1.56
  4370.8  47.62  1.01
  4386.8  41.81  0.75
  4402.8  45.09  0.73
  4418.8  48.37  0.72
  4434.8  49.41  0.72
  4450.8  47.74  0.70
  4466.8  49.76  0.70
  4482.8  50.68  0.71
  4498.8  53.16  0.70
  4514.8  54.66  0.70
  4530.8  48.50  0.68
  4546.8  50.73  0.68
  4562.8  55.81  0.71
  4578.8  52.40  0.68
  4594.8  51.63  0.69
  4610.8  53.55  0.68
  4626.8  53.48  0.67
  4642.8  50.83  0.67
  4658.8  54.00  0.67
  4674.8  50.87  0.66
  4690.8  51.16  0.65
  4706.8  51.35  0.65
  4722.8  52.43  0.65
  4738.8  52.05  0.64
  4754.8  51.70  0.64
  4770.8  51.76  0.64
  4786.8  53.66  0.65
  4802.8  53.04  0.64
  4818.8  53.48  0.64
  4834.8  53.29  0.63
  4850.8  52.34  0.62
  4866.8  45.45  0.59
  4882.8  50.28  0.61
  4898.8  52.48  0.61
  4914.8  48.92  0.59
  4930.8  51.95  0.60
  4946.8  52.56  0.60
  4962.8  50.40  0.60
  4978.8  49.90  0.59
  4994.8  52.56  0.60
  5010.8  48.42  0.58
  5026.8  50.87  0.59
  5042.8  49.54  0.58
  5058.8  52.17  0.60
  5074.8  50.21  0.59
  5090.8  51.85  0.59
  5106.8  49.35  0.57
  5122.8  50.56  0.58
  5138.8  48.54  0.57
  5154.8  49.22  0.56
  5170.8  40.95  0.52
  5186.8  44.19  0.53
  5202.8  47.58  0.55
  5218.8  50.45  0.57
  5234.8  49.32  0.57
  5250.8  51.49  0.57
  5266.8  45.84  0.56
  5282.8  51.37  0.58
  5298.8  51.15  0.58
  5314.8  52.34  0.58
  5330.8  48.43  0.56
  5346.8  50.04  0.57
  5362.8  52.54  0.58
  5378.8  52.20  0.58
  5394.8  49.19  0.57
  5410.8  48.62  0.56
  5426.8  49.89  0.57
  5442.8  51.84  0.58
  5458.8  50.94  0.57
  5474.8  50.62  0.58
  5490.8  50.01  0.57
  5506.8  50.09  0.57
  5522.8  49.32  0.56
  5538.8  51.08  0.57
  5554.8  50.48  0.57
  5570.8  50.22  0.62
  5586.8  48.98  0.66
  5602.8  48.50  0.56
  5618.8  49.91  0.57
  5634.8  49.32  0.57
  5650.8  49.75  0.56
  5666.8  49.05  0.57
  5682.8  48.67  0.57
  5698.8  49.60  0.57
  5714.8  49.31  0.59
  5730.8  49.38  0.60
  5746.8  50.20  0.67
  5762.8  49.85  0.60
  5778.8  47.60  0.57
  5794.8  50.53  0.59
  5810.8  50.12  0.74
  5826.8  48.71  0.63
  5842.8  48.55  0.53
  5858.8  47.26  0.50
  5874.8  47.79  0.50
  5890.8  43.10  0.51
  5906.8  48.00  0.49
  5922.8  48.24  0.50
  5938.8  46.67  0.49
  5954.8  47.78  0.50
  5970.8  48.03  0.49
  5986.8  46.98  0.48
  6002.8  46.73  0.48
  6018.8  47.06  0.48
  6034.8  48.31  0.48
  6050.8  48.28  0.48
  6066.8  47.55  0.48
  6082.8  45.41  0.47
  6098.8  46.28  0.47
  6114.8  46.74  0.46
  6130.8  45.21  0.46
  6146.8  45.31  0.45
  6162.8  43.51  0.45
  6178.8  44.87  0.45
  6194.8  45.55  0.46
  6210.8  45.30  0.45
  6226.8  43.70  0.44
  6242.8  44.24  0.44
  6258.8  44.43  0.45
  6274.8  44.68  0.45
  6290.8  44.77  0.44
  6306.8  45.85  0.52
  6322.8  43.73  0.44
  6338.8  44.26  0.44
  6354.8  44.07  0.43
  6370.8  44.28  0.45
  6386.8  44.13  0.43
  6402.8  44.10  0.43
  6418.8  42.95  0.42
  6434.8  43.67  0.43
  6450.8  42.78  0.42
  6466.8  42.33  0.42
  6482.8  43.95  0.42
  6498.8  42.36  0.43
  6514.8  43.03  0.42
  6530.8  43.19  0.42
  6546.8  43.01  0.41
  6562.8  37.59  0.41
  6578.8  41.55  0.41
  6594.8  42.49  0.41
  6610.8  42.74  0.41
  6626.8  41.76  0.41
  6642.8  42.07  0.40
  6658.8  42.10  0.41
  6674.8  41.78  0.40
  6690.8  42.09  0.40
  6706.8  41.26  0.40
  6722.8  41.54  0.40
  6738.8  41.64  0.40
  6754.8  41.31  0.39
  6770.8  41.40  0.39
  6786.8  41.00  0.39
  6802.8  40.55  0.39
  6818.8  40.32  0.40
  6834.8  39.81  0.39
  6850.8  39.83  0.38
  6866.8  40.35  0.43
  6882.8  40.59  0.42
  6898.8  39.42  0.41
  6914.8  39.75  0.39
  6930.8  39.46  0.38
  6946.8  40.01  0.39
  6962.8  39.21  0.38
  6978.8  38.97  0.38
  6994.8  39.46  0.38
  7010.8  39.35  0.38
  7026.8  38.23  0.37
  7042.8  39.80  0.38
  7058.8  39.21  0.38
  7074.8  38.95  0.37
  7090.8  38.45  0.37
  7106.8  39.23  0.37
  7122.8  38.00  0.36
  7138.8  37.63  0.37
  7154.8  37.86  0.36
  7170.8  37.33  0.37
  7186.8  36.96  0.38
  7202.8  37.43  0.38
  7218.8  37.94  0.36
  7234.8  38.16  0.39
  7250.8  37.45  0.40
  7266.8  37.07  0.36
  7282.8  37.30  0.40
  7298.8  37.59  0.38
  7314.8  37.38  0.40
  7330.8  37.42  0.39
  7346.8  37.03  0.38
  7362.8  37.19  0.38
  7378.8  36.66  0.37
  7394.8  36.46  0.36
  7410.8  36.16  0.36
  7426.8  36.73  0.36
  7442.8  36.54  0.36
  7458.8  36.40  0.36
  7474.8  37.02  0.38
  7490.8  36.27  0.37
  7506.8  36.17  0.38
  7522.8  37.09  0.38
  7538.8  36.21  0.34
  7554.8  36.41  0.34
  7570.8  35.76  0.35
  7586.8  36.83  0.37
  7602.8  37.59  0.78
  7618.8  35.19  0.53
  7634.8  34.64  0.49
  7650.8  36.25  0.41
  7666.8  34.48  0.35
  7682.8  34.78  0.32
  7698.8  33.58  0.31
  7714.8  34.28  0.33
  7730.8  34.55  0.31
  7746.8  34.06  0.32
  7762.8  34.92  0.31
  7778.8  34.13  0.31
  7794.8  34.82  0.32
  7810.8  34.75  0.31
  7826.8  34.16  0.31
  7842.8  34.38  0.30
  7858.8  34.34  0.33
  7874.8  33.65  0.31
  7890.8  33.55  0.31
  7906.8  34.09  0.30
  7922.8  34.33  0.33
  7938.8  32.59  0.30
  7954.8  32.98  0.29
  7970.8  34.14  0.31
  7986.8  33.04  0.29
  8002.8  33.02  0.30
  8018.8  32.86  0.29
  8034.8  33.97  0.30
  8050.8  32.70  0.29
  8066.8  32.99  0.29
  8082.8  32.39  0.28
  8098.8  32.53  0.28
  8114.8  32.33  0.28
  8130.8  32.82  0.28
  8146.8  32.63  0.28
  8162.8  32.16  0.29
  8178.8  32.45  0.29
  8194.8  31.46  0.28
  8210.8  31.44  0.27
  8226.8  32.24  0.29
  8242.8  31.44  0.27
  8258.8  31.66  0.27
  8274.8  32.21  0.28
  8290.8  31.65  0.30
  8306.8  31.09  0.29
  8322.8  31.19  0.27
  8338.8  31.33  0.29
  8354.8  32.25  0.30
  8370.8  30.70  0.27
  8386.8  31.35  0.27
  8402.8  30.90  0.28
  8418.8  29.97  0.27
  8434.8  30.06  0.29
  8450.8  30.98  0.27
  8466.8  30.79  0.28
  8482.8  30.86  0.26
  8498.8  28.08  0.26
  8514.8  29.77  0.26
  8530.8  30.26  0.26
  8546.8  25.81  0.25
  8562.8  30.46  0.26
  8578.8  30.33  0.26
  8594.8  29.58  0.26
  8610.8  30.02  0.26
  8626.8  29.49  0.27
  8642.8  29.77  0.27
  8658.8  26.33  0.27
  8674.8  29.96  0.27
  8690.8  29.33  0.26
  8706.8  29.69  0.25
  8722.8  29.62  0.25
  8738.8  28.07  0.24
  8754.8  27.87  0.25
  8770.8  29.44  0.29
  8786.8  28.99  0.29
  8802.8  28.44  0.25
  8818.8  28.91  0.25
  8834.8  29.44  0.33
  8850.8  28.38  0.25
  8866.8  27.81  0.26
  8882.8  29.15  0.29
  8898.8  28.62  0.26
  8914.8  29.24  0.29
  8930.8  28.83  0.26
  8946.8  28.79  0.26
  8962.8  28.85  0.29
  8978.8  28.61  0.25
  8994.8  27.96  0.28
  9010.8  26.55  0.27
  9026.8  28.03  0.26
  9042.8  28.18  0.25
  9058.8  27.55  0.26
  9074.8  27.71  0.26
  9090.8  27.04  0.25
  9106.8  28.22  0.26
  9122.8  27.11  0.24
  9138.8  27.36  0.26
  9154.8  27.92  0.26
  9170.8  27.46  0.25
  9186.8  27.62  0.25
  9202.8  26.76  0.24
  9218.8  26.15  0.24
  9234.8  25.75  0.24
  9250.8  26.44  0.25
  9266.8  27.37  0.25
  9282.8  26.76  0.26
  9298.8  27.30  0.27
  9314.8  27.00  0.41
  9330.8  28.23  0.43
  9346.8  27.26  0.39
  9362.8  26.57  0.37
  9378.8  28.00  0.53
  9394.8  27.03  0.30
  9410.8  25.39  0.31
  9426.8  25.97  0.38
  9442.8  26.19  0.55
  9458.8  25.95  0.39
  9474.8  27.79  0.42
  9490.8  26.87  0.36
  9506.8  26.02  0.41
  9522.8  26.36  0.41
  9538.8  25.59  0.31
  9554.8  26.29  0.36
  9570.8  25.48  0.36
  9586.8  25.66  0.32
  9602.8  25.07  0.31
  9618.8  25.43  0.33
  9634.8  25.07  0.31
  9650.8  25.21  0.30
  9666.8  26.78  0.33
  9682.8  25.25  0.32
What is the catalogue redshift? 0.000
